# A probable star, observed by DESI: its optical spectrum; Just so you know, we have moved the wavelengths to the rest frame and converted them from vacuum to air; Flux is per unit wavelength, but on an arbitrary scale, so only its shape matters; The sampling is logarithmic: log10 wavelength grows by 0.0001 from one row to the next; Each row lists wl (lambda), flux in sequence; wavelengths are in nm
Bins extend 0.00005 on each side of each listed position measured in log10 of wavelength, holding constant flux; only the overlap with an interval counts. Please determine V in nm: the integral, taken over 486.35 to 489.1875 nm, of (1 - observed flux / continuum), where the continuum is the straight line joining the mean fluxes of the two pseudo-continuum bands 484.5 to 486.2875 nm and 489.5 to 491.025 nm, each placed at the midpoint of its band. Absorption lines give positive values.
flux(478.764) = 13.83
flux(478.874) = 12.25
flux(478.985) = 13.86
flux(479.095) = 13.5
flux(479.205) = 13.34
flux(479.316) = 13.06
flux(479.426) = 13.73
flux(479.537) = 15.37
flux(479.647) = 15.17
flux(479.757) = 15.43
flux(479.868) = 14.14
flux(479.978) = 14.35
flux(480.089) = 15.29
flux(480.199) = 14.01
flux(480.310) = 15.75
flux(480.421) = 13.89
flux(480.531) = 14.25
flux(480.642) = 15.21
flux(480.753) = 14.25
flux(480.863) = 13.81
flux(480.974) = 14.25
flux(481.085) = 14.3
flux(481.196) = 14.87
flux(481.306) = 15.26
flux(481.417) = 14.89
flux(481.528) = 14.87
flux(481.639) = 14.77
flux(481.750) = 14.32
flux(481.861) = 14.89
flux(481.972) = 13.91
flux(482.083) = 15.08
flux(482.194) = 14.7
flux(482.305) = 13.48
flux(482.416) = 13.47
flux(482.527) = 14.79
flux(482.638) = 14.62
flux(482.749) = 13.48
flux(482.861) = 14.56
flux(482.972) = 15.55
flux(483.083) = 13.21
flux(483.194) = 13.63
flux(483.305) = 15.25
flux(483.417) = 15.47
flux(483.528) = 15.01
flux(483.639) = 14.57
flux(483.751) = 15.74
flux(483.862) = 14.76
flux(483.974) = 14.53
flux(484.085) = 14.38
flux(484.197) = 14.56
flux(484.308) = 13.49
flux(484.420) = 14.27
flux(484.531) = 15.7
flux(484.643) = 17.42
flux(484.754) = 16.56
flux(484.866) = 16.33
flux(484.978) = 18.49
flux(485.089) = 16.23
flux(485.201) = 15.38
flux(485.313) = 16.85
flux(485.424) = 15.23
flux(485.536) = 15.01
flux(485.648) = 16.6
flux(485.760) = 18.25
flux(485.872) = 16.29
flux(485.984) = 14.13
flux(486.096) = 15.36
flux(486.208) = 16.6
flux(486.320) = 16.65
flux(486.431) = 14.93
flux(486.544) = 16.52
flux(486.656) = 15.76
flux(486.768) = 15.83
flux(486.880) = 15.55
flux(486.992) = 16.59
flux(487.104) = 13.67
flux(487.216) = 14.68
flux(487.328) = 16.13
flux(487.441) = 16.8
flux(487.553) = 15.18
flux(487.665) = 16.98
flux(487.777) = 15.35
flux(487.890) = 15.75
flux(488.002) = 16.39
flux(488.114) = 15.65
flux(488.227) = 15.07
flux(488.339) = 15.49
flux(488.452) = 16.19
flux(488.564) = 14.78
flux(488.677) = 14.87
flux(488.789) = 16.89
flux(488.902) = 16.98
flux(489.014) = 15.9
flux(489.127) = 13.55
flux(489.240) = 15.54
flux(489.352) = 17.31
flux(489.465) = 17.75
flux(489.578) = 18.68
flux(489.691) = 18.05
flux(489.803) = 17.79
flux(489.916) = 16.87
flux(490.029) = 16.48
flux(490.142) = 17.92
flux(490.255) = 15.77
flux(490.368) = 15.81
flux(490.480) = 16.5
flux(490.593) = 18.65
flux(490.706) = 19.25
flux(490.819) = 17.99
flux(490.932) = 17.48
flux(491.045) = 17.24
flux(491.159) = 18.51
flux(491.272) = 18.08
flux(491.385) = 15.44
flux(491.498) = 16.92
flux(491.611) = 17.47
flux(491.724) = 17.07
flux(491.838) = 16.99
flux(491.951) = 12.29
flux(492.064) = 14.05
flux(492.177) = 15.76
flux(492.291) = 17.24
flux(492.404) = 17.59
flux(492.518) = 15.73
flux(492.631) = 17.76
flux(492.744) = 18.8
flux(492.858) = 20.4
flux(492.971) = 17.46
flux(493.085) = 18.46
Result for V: 0.20 nm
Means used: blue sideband 16.3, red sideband 17.5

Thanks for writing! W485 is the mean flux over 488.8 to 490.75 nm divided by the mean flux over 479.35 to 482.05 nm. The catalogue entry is 1.16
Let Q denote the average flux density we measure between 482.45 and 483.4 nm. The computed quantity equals 14.4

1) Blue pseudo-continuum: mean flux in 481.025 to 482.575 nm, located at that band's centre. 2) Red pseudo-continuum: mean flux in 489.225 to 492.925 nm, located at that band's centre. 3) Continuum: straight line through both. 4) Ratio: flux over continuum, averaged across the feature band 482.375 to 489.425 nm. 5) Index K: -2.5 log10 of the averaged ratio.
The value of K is 0.01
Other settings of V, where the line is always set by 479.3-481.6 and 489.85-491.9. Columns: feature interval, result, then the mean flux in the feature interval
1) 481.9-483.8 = 0.09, 14.5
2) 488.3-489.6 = 0.05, 16.1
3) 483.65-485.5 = 0.01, 15.6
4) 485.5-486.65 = 0.00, 16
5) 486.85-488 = 0.05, 15.7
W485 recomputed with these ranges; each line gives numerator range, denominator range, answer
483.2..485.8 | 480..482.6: 1.07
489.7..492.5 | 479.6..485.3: 1.14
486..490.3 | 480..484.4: 1.11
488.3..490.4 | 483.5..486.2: 1.05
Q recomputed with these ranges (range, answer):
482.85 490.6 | 15.9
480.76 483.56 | 14.5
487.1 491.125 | 16.5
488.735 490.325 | 16.8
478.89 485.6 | 14.8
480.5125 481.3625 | 14.5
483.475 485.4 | 15.5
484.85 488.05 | 16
